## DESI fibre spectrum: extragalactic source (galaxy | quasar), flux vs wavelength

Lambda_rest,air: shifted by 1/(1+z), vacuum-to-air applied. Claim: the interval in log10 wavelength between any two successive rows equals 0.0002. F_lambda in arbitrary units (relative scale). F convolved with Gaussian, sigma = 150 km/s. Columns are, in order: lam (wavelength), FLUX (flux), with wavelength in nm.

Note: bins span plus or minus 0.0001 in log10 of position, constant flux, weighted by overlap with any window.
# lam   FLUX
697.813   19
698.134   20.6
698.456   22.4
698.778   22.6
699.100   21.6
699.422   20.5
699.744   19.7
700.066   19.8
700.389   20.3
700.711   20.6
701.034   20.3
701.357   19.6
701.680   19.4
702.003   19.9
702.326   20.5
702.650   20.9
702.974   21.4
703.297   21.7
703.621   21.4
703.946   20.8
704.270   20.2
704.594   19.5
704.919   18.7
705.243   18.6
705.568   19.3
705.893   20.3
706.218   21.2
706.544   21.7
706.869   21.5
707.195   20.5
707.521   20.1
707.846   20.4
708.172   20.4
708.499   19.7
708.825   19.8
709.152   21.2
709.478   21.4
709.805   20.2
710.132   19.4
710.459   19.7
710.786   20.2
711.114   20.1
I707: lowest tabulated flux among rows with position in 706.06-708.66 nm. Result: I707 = 19.7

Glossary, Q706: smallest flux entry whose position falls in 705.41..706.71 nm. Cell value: 19.3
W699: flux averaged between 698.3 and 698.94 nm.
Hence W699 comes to 22.5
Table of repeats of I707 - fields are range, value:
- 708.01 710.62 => 19.4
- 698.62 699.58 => 20.5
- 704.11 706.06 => 18.6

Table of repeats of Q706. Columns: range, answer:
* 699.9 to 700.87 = 19.8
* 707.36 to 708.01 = 20.1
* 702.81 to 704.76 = 19.5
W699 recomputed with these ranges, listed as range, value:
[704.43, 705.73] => 19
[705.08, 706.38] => 19.9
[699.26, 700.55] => 20.1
